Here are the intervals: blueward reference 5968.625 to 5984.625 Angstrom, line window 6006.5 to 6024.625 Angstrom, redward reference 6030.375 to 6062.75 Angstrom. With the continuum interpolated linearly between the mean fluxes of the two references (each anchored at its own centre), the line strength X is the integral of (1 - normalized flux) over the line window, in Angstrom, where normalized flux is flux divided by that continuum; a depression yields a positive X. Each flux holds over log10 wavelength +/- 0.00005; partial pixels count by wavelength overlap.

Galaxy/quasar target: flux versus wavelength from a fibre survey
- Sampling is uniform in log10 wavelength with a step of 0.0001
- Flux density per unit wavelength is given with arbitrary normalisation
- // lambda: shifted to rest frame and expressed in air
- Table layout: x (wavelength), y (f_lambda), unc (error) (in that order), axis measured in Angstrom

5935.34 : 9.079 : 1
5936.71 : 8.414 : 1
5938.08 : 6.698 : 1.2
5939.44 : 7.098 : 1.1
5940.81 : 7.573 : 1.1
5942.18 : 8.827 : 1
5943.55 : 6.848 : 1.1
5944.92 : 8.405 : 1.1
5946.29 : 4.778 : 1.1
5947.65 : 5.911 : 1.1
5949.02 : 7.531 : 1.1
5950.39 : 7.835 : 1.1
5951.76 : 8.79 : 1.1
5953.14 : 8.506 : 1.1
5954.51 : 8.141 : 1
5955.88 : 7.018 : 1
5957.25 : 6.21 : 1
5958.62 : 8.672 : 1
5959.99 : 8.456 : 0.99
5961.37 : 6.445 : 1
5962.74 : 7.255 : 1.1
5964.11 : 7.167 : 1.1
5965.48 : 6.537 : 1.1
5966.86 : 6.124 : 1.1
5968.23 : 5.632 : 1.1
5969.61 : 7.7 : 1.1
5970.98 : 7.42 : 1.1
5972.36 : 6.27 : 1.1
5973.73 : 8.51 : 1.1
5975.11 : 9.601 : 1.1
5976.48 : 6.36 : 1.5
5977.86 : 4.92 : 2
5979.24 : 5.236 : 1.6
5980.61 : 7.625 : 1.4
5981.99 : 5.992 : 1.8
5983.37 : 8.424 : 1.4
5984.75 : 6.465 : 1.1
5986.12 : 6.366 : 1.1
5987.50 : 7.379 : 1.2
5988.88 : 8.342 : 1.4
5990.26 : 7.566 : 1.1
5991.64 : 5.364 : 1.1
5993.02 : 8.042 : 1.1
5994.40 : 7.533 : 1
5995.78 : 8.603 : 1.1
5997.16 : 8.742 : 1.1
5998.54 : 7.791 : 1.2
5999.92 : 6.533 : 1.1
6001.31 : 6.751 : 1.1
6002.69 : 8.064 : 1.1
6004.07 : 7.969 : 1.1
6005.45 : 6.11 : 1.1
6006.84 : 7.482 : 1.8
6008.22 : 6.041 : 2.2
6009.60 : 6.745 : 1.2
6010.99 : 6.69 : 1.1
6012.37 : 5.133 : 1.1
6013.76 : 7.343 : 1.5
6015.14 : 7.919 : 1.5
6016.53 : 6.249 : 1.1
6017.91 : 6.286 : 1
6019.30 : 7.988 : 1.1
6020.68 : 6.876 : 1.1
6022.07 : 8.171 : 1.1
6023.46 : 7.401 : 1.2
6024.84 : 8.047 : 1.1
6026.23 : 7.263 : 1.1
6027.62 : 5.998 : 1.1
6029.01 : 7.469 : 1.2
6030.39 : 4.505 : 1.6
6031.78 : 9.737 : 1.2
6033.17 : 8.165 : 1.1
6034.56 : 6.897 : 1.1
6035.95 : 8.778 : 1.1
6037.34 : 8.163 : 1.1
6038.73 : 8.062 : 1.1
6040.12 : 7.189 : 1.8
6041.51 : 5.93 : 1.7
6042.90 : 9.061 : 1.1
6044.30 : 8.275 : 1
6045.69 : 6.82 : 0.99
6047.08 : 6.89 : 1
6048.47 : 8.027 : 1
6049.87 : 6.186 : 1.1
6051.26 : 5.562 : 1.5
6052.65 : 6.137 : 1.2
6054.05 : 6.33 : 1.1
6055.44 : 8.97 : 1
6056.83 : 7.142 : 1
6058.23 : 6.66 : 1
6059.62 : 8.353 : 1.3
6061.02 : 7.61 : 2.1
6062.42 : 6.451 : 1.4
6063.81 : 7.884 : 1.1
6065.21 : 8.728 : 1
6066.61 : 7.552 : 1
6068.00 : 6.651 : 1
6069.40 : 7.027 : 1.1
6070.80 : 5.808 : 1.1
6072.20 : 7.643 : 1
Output 0.69 Angstrom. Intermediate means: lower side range 7.04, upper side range 7.4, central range 6.97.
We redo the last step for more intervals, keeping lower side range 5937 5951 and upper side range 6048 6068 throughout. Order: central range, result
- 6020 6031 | 0.4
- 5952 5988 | 0.4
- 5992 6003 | -0.7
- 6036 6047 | -0.7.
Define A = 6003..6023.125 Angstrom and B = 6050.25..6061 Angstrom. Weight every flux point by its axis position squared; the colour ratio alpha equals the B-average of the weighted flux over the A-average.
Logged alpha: 1.0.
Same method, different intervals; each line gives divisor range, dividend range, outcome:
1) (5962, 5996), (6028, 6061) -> 1.07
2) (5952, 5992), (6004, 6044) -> 1.03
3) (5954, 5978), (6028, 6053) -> 1.05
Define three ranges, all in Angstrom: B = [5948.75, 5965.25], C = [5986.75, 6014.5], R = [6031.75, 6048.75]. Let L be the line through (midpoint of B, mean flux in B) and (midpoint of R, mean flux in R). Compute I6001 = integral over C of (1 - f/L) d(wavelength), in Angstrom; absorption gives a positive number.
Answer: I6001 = 1.8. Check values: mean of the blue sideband 7.64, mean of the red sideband 7.77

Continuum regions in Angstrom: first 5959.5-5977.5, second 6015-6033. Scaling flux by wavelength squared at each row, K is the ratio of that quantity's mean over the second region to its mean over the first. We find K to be 1.03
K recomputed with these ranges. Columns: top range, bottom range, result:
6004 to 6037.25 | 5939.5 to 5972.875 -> 1.01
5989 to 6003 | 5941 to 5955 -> 1.01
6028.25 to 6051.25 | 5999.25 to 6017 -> 1.10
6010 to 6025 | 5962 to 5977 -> 1.00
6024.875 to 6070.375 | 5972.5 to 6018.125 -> 1.05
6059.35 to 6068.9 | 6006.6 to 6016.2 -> 1.15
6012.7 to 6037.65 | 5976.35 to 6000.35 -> 1.05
